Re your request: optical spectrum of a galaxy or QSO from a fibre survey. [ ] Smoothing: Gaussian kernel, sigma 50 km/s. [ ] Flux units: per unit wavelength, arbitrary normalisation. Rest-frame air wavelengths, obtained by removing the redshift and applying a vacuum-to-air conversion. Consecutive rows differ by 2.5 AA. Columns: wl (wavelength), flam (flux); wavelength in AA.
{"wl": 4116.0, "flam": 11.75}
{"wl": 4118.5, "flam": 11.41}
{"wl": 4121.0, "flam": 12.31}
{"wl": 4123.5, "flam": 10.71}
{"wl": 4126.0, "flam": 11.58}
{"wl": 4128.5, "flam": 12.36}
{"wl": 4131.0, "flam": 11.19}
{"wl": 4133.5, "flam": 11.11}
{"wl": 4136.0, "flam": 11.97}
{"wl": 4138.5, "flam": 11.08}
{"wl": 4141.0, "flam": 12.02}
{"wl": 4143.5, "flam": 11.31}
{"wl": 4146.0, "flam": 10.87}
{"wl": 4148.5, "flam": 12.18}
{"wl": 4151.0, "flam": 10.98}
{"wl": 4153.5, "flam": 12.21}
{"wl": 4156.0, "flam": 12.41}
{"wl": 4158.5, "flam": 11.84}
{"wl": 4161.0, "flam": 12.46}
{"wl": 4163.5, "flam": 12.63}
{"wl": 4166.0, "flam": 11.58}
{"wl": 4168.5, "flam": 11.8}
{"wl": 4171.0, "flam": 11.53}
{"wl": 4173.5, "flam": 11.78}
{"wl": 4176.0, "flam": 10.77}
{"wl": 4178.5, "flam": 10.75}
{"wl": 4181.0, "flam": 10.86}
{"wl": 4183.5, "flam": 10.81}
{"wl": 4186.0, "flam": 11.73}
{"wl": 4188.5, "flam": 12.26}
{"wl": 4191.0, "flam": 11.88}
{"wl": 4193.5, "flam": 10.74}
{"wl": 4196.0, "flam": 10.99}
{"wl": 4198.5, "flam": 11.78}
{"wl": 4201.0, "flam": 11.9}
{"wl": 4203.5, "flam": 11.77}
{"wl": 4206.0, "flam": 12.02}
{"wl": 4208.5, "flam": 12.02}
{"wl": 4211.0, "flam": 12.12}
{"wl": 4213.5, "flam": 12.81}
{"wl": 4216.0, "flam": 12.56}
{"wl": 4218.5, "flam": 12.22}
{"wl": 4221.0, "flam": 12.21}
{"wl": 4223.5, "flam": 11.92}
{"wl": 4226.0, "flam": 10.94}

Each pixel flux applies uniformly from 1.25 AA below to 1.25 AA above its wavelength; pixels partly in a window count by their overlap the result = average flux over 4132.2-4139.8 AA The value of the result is 11.4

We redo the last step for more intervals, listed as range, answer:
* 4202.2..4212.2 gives 12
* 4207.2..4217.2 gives 12.4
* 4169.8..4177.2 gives 11.4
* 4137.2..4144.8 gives 11.5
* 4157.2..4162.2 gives 12.1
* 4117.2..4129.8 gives 11.7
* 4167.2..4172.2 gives 11.7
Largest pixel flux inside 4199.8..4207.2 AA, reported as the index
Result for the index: 12.02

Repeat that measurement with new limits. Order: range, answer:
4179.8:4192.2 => 12.26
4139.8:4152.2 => 12.18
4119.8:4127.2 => 12.31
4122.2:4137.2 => 12.36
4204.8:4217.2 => 12.81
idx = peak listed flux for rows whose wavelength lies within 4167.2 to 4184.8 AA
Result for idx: 11.8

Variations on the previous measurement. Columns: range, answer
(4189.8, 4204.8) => 11.9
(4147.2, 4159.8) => 12.41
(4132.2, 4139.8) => 11.97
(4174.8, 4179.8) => 10.77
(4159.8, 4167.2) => 12.63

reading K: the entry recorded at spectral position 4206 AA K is 12.02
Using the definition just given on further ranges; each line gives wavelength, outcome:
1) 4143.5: 11.31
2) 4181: 10.86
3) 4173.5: 11.78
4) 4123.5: 10.71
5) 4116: 11.75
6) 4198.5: 11.78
